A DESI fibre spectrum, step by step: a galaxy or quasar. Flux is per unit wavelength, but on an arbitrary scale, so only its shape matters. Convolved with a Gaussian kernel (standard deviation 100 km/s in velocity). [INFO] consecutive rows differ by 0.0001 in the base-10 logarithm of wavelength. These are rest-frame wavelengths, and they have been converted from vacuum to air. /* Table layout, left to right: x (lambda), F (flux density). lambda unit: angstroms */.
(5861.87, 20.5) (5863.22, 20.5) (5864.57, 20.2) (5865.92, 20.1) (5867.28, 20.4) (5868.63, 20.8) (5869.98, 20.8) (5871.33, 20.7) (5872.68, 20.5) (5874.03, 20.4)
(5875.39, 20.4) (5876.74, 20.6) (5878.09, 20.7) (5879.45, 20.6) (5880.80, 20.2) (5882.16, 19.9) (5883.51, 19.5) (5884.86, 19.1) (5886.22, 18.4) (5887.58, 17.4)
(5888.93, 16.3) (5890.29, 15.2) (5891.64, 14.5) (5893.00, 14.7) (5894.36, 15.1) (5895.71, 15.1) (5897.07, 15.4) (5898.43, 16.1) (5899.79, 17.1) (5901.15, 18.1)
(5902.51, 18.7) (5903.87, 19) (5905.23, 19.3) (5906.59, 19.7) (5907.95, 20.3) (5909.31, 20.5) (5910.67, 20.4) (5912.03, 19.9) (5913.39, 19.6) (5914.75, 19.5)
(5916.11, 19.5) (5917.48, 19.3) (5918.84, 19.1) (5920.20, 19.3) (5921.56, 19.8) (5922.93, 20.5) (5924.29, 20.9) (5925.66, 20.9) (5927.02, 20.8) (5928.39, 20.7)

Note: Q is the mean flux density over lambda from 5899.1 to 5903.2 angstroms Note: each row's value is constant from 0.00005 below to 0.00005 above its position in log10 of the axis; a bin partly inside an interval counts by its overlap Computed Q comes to 17.9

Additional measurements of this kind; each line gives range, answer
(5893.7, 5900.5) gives 15.8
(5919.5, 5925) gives 20.1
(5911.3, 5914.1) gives 19.8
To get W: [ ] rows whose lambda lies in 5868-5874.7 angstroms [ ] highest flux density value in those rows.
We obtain 20.8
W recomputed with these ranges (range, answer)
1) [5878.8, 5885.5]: 20.6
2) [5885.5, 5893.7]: 18.4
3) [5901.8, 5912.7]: 20.5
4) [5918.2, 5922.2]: 19.8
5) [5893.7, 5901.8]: 18.1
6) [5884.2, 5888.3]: 19.1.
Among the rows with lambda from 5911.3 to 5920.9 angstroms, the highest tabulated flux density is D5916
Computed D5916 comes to 19.9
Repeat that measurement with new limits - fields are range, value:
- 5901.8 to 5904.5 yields 19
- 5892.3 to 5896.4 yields 15.1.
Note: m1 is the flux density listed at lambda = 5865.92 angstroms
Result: 20.1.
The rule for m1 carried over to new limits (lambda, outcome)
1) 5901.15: 18.1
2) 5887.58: 17.4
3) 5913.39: 19.6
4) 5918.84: 19.1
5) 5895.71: 15.1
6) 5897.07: 15.4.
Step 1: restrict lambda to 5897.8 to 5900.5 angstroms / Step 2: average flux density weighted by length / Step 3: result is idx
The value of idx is 16.6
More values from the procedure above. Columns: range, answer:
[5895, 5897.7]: 15.3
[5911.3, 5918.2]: 19.6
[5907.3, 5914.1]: 20.2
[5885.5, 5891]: 16.8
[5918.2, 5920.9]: 19.3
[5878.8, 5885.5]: 19.9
